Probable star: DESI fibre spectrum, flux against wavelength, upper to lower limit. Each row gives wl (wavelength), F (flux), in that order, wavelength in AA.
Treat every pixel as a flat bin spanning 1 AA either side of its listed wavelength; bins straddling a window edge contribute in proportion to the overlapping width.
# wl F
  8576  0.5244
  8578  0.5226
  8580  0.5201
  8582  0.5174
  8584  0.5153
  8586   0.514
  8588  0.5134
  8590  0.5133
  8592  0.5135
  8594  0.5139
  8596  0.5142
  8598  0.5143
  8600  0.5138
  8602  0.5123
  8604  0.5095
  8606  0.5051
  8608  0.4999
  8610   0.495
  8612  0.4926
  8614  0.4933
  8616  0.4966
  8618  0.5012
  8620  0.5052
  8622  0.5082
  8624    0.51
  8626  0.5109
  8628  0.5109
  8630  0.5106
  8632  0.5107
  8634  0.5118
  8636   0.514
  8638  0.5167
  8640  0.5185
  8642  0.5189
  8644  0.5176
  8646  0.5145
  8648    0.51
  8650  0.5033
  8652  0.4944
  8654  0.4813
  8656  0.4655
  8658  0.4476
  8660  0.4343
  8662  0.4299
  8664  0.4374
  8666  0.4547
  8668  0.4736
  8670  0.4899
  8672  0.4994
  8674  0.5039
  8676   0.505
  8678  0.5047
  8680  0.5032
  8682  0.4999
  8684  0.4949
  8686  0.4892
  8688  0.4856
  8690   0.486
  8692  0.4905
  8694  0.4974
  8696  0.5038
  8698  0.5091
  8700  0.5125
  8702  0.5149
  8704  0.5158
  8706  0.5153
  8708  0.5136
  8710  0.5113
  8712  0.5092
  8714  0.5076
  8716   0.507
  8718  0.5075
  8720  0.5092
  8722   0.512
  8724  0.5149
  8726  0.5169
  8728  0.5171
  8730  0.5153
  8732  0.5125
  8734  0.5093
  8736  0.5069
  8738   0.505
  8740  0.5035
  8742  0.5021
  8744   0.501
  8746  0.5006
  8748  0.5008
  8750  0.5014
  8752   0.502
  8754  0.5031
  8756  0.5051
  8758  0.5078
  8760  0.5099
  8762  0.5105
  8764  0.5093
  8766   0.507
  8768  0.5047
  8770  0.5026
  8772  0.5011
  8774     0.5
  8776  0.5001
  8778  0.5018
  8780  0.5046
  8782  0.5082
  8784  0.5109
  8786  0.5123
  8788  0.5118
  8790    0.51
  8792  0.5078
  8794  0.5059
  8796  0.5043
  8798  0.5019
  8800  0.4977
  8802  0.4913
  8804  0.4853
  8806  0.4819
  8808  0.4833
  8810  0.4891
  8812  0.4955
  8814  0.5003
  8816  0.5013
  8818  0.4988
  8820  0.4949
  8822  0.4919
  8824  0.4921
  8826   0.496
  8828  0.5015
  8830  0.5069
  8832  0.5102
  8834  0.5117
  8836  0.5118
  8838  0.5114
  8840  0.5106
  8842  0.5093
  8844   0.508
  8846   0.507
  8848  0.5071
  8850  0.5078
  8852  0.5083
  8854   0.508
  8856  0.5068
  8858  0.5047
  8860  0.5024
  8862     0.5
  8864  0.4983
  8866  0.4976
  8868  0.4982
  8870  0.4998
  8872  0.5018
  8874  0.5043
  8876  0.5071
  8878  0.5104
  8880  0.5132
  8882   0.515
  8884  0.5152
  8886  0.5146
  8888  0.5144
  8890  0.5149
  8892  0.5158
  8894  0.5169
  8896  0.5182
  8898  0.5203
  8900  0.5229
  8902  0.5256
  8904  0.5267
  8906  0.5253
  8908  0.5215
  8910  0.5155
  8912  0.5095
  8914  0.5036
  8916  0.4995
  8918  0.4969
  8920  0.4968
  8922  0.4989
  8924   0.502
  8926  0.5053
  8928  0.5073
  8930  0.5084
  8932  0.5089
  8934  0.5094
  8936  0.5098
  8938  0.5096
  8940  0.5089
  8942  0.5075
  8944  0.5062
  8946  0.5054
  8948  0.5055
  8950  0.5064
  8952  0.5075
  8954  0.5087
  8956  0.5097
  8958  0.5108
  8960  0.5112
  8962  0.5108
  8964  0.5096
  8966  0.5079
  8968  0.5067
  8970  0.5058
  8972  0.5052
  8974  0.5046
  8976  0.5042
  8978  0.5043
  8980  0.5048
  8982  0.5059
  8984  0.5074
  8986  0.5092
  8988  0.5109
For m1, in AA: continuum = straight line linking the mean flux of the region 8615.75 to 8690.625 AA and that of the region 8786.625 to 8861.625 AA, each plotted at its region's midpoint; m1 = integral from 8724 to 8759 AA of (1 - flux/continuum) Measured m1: -0.6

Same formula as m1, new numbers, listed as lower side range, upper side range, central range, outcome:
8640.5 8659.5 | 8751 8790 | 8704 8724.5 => -0.4 AA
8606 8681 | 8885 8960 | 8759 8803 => -0.2 AA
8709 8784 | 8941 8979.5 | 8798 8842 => 0.7 AA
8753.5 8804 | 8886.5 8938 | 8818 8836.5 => 0.2 AA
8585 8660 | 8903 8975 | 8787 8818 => 0.5 AA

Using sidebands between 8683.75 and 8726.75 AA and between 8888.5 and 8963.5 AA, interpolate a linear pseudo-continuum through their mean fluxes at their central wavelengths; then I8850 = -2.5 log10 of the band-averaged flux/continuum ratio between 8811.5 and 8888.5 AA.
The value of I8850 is 0.01 mag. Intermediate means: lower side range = 0.506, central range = 0.505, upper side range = 0.511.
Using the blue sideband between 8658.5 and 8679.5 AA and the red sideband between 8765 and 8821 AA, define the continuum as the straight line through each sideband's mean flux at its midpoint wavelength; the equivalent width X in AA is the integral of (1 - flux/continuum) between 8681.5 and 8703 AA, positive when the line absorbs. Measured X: -0.9 AA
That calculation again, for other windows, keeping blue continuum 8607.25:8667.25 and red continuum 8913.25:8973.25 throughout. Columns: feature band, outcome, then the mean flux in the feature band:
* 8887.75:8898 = -0.3 AA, 0.517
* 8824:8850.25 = -0.3 AA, 0.507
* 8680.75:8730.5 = -1.0 AA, 0.506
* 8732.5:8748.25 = -0.2 AA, 0.504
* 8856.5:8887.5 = -0.1 AA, 0.506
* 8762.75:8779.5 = -0.1 AA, 0.503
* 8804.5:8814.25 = 0.2 AA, 0.489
